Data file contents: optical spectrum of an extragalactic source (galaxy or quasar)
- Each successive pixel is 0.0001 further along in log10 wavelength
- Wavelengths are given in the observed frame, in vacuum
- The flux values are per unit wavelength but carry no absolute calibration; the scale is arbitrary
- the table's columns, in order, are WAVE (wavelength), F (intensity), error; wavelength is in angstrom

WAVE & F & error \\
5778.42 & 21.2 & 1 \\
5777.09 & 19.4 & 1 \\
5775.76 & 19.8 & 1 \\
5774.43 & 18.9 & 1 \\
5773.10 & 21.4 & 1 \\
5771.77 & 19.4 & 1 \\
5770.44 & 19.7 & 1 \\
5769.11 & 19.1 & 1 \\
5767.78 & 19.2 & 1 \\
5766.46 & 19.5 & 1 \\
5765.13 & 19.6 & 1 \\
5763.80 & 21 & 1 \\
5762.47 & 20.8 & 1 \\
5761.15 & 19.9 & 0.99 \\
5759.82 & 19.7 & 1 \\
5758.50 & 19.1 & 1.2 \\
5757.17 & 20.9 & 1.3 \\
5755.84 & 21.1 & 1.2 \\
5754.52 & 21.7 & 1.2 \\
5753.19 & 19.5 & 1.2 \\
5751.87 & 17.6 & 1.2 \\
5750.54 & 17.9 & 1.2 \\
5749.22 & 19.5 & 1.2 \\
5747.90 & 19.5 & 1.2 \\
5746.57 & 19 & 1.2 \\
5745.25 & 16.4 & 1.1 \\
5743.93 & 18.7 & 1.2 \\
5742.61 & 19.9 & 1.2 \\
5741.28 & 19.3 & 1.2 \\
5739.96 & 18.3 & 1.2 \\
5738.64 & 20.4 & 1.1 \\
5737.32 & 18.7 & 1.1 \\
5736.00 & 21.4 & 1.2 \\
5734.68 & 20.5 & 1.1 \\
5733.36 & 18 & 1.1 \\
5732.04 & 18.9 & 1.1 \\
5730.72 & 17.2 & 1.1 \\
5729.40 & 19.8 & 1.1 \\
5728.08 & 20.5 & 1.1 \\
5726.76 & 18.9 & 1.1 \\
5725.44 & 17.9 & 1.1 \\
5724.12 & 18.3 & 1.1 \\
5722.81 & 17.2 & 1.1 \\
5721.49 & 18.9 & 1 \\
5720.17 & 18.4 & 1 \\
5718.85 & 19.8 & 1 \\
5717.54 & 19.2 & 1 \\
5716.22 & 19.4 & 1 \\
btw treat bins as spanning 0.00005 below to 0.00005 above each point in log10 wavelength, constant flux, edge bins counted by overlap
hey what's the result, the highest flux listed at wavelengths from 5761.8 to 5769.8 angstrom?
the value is 21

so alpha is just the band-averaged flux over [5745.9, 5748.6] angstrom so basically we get 19.2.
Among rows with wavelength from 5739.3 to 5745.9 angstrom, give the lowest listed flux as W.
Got 16.4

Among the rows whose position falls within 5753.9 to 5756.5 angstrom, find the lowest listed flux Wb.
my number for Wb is 21.1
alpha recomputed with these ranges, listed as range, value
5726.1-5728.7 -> 19.7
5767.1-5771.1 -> 19.4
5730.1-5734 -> 18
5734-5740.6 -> 19.9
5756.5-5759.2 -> 20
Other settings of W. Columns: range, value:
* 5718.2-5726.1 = 17.2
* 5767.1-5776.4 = 18.9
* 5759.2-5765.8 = 19.6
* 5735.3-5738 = 18.7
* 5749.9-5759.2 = 17.6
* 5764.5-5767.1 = 19.5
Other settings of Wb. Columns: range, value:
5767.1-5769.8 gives 19.1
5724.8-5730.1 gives 17.9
